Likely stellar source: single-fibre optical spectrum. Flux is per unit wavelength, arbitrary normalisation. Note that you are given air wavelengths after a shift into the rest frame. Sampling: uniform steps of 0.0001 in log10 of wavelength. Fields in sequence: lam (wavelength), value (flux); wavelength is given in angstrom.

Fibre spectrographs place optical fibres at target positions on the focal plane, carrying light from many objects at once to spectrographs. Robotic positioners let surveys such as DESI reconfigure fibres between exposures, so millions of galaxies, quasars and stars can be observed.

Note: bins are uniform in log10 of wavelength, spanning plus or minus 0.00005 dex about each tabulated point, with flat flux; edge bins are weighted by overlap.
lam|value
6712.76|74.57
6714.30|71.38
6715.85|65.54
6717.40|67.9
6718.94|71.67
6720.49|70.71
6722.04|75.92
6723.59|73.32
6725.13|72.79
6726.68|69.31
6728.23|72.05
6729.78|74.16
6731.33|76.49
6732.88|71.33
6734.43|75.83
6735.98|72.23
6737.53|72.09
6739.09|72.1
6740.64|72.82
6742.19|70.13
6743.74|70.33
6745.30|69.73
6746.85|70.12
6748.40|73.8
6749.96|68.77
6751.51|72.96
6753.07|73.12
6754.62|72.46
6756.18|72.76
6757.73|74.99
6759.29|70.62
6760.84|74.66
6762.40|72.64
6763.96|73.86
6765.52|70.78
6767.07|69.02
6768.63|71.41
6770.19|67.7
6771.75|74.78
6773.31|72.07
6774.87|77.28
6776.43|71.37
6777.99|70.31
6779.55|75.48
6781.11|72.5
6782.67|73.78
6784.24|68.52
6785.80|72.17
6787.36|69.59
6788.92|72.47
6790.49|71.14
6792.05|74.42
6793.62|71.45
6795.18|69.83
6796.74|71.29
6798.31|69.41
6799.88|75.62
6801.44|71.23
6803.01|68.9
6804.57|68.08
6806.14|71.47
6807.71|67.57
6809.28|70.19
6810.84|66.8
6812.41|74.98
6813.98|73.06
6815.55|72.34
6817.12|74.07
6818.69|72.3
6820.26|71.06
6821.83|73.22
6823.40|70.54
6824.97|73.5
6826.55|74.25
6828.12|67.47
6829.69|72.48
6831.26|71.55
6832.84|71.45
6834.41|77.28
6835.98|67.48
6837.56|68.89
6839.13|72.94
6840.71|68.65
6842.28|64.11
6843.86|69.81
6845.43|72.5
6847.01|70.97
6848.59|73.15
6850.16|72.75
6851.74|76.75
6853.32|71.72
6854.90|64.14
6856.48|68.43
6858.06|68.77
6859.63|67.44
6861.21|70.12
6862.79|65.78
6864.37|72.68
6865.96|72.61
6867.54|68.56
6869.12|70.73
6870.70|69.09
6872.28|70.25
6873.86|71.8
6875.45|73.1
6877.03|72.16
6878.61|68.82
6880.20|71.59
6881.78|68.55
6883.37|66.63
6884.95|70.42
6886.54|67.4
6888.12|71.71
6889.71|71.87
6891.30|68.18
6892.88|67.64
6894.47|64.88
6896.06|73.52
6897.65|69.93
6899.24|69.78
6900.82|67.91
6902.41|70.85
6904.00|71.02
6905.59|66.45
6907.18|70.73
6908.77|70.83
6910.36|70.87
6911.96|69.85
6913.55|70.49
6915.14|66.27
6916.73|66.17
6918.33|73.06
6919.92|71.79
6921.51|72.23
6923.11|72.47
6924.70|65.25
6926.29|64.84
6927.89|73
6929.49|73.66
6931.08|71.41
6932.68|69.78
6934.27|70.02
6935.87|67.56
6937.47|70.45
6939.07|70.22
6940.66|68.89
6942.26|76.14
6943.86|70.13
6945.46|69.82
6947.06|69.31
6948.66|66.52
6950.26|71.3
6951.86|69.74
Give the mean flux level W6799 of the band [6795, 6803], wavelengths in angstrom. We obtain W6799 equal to 71.3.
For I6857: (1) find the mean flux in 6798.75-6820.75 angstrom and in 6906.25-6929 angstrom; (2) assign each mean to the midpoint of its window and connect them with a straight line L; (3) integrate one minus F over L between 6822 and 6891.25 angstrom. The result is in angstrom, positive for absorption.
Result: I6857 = 0.2 angstrom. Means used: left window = 71.2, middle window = 70.5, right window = 69.9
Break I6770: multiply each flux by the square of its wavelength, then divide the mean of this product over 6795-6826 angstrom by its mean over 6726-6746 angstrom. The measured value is 1.0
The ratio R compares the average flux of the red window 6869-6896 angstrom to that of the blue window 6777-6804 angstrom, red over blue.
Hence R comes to 0.97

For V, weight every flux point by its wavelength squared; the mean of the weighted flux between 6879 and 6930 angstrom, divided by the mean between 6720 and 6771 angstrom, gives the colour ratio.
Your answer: 1.01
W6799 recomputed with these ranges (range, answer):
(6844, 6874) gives 70.4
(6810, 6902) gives 70.5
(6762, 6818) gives 71.6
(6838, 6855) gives 70.9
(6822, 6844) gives 70.8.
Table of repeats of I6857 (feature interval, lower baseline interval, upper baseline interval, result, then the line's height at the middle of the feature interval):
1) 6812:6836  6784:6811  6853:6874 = -0.8 angstrom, 70.2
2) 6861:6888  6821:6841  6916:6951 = 0.4 angstrom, 71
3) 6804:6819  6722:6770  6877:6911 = 0.0 angstrom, 71.1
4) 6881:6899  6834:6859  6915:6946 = 0.3 angstrom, 70.3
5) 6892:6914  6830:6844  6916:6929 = 0.1 angstrom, 70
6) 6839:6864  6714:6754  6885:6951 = 0.3 angstrom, 70.6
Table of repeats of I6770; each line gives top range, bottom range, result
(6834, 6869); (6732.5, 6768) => 1.00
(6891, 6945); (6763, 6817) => 1.01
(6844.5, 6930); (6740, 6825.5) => 1.01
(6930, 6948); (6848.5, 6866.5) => 1.03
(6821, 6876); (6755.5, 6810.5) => 1.01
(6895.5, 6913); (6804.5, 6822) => 1.01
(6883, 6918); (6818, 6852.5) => 0.99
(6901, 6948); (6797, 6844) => 1.02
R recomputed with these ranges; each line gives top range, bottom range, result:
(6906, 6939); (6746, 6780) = 0.97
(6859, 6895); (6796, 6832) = 0.98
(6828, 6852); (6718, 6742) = 0.98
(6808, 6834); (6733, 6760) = 1.00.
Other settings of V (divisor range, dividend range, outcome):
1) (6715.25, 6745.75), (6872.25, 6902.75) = 1.02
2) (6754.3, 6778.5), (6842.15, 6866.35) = 1.00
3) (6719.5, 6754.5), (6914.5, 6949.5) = 1.03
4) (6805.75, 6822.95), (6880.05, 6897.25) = 0.99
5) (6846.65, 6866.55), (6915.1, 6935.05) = 1.02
